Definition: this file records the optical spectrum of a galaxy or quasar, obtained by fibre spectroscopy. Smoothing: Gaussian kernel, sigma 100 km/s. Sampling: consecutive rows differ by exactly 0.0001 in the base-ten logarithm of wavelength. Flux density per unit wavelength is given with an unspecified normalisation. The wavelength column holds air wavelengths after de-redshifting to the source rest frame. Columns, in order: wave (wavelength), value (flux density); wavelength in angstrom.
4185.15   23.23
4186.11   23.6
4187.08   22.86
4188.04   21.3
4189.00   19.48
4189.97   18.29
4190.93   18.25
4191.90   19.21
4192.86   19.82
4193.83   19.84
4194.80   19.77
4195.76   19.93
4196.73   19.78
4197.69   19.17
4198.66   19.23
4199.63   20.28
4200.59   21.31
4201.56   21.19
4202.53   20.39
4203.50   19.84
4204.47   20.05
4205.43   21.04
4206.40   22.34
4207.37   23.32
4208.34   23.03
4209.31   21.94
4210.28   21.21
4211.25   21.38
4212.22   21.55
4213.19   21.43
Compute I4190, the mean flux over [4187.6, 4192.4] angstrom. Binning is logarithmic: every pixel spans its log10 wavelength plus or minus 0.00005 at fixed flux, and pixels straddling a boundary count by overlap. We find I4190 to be 19.3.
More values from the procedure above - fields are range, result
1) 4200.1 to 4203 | 21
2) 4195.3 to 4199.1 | 19.5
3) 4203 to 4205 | 20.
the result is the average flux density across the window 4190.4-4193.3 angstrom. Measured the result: 19.1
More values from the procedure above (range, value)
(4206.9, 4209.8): 22.7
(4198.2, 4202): 20.5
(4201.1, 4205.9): 20.5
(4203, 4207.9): 21.3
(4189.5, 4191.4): 18.3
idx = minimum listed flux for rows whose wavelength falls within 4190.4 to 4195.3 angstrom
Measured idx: 18.25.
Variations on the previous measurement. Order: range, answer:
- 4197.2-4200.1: 19.17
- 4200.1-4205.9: 19.84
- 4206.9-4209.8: 21.94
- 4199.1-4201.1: 20.28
